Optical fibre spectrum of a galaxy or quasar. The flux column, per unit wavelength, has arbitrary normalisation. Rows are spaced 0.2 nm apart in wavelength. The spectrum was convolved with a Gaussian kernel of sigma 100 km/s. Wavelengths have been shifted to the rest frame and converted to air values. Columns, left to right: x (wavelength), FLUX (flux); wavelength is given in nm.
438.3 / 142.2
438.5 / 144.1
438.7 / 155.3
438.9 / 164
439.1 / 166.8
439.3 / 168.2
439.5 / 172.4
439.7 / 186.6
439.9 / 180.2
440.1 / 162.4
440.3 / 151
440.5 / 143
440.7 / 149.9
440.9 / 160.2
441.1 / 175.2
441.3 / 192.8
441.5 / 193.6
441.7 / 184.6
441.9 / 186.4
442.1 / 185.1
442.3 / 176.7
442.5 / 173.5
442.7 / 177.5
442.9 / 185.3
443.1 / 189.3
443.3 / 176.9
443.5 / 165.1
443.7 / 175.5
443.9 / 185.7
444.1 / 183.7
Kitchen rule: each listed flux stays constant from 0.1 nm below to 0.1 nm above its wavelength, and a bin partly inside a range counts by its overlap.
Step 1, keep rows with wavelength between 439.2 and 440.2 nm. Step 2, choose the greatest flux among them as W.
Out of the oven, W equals 186.6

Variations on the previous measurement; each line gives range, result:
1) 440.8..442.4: 193.6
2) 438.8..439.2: 166.8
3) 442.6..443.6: 189.3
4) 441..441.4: 192.8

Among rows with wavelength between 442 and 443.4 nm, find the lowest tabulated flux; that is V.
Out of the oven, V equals 173.5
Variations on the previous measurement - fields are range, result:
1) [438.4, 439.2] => 144.1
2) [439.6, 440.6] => 143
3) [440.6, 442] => 149.9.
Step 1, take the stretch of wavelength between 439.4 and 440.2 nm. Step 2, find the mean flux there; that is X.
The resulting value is 175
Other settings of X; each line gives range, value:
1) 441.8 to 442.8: 180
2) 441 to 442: 187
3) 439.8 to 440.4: 165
